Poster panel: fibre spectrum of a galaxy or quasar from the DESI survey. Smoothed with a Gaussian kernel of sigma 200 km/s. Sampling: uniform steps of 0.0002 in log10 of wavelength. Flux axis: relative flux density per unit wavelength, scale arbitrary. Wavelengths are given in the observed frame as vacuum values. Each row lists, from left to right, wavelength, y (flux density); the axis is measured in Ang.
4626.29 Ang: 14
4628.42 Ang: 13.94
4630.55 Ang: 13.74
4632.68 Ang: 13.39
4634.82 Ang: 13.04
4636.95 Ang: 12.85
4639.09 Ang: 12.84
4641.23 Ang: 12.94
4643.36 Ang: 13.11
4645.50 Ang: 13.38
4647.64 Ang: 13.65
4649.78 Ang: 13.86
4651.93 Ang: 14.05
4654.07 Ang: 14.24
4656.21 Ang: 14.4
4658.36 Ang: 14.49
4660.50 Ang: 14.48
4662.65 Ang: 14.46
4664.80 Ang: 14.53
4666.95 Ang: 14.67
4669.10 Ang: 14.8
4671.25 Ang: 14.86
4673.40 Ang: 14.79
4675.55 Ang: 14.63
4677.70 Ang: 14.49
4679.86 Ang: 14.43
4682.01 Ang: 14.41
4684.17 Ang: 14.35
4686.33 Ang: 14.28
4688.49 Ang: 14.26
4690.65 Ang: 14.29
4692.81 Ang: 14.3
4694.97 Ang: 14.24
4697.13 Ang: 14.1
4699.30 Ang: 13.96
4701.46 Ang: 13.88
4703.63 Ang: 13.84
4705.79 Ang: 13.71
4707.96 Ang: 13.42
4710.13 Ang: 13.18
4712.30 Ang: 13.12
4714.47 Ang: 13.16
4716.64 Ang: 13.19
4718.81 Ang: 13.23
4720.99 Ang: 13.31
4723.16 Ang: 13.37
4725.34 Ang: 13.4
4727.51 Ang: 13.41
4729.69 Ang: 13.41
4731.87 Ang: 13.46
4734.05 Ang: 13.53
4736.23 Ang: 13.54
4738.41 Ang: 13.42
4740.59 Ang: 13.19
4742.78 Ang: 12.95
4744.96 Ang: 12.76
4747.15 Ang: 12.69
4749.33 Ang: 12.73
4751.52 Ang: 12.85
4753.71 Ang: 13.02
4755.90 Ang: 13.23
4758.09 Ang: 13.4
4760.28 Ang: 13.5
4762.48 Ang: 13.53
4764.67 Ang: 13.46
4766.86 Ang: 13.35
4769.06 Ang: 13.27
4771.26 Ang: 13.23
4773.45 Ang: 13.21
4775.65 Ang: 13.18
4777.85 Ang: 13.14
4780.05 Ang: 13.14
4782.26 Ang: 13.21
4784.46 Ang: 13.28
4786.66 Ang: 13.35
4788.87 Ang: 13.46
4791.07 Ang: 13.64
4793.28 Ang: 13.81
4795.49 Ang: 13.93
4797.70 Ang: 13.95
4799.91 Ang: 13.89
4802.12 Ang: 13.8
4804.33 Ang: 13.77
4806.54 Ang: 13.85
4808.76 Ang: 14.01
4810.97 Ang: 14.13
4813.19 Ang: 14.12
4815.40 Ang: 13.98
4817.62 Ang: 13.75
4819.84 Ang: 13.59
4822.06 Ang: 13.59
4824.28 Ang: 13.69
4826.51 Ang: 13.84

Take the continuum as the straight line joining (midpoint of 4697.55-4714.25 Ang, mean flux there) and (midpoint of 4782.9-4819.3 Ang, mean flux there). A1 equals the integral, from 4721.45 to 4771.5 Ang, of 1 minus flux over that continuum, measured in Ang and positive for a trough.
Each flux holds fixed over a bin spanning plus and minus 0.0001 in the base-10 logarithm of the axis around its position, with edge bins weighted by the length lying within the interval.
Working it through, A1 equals 1.5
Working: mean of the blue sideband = 13.6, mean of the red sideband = 13.8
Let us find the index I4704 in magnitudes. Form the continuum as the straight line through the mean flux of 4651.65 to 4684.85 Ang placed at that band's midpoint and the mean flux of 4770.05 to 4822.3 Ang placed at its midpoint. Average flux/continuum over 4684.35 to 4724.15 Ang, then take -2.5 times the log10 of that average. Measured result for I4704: 0.04 mag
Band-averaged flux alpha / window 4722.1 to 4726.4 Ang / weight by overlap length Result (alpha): 13.4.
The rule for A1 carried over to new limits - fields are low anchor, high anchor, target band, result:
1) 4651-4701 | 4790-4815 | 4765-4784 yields 1.1 Ang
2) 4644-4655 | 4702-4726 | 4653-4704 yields -2.9 Ang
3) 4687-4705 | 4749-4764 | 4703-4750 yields 1.3 Ang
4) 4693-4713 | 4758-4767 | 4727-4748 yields 0.5 Ang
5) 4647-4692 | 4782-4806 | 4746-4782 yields 1.7 Ang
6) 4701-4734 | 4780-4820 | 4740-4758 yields 0.8 Ang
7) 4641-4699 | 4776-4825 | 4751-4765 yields 0.6 Ang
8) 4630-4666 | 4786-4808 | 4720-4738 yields 0.4 Ang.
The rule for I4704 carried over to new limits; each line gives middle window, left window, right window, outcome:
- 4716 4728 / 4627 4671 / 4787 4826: 0.04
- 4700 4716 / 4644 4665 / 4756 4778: 0.02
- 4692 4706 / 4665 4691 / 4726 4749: 0.00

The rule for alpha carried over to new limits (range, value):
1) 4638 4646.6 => 13.1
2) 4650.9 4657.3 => 14.2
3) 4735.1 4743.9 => 13.3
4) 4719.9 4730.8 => 13.4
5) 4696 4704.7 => 13.9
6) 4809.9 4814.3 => 14.1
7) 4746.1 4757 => 12.9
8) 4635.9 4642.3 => 12.9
